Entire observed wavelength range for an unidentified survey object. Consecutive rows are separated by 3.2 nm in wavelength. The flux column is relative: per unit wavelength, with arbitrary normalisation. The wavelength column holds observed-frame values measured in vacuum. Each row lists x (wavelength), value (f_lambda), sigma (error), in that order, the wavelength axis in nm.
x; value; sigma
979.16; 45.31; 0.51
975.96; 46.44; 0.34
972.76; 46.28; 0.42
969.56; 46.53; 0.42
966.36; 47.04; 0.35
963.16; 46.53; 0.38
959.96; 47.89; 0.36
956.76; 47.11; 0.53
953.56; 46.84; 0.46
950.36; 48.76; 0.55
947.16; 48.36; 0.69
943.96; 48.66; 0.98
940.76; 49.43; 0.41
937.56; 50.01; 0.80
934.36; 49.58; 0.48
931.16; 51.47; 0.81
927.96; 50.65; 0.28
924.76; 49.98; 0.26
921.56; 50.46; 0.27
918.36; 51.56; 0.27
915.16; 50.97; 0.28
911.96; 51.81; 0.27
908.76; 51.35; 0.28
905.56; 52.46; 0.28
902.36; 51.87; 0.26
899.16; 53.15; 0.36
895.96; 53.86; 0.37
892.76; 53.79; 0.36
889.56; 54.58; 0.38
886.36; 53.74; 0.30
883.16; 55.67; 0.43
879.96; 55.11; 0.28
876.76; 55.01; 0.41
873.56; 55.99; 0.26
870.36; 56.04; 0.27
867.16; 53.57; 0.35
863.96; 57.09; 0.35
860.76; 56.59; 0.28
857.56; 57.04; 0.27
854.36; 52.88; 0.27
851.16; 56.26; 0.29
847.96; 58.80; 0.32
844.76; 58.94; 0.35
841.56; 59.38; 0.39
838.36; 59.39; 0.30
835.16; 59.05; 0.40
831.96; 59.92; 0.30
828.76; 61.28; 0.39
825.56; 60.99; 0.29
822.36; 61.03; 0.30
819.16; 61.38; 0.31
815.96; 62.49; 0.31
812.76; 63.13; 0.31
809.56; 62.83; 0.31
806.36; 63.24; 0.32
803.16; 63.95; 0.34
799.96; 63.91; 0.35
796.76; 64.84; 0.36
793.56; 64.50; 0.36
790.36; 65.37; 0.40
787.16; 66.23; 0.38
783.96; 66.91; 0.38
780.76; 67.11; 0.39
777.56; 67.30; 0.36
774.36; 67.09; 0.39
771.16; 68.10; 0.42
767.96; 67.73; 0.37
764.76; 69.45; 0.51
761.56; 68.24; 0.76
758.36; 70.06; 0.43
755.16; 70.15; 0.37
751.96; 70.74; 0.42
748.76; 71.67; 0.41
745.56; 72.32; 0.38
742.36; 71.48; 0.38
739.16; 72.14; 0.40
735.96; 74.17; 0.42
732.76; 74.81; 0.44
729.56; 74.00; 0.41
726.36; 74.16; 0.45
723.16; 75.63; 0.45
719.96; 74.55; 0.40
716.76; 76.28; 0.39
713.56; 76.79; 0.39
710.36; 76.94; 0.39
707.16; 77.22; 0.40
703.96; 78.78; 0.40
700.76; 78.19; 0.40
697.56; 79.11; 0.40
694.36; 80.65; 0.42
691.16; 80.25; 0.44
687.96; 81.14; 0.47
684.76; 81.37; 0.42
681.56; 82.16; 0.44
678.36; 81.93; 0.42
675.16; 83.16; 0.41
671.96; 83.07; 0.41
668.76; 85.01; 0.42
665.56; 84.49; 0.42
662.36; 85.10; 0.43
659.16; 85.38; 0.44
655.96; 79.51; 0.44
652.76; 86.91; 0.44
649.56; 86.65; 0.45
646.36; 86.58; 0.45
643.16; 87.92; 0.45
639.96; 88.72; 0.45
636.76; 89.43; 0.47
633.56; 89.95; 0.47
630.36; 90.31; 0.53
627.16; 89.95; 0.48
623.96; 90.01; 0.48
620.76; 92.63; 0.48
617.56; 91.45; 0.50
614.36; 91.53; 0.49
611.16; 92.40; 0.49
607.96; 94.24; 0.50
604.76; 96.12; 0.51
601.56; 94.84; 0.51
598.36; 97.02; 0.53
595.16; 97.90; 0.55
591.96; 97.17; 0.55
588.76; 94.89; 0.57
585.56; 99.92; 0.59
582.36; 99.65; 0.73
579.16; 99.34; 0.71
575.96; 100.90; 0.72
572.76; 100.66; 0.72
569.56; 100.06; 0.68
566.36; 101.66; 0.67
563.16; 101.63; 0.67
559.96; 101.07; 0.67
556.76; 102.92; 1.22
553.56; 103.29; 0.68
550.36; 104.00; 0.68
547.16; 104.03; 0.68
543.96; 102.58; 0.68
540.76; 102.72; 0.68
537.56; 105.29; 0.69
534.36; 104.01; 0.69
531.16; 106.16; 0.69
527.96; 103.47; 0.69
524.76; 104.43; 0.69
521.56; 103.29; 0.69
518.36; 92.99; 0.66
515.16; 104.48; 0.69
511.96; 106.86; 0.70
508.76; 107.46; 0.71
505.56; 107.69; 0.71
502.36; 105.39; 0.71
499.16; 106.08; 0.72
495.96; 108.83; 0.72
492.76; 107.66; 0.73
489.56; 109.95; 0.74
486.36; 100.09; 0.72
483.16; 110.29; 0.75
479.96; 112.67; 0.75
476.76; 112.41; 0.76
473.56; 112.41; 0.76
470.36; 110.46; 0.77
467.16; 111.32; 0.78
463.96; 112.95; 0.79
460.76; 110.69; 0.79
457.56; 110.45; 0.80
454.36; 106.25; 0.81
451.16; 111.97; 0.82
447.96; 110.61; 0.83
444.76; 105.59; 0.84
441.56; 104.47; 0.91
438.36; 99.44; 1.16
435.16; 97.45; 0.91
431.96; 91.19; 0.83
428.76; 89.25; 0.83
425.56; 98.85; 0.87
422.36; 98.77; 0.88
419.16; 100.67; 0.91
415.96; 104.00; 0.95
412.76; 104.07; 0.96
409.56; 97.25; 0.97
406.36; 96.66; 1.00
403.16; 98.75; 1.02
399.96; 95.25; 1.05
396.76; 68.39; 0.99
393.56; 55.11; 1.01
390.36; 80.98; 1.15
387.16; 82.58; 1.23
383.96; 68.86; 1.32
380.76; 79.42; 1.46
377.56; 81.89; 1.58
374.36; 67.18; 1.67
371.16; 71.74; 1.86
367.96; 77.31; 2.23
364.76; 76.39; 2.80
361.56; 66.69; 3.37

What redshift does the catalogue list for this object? 0.000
